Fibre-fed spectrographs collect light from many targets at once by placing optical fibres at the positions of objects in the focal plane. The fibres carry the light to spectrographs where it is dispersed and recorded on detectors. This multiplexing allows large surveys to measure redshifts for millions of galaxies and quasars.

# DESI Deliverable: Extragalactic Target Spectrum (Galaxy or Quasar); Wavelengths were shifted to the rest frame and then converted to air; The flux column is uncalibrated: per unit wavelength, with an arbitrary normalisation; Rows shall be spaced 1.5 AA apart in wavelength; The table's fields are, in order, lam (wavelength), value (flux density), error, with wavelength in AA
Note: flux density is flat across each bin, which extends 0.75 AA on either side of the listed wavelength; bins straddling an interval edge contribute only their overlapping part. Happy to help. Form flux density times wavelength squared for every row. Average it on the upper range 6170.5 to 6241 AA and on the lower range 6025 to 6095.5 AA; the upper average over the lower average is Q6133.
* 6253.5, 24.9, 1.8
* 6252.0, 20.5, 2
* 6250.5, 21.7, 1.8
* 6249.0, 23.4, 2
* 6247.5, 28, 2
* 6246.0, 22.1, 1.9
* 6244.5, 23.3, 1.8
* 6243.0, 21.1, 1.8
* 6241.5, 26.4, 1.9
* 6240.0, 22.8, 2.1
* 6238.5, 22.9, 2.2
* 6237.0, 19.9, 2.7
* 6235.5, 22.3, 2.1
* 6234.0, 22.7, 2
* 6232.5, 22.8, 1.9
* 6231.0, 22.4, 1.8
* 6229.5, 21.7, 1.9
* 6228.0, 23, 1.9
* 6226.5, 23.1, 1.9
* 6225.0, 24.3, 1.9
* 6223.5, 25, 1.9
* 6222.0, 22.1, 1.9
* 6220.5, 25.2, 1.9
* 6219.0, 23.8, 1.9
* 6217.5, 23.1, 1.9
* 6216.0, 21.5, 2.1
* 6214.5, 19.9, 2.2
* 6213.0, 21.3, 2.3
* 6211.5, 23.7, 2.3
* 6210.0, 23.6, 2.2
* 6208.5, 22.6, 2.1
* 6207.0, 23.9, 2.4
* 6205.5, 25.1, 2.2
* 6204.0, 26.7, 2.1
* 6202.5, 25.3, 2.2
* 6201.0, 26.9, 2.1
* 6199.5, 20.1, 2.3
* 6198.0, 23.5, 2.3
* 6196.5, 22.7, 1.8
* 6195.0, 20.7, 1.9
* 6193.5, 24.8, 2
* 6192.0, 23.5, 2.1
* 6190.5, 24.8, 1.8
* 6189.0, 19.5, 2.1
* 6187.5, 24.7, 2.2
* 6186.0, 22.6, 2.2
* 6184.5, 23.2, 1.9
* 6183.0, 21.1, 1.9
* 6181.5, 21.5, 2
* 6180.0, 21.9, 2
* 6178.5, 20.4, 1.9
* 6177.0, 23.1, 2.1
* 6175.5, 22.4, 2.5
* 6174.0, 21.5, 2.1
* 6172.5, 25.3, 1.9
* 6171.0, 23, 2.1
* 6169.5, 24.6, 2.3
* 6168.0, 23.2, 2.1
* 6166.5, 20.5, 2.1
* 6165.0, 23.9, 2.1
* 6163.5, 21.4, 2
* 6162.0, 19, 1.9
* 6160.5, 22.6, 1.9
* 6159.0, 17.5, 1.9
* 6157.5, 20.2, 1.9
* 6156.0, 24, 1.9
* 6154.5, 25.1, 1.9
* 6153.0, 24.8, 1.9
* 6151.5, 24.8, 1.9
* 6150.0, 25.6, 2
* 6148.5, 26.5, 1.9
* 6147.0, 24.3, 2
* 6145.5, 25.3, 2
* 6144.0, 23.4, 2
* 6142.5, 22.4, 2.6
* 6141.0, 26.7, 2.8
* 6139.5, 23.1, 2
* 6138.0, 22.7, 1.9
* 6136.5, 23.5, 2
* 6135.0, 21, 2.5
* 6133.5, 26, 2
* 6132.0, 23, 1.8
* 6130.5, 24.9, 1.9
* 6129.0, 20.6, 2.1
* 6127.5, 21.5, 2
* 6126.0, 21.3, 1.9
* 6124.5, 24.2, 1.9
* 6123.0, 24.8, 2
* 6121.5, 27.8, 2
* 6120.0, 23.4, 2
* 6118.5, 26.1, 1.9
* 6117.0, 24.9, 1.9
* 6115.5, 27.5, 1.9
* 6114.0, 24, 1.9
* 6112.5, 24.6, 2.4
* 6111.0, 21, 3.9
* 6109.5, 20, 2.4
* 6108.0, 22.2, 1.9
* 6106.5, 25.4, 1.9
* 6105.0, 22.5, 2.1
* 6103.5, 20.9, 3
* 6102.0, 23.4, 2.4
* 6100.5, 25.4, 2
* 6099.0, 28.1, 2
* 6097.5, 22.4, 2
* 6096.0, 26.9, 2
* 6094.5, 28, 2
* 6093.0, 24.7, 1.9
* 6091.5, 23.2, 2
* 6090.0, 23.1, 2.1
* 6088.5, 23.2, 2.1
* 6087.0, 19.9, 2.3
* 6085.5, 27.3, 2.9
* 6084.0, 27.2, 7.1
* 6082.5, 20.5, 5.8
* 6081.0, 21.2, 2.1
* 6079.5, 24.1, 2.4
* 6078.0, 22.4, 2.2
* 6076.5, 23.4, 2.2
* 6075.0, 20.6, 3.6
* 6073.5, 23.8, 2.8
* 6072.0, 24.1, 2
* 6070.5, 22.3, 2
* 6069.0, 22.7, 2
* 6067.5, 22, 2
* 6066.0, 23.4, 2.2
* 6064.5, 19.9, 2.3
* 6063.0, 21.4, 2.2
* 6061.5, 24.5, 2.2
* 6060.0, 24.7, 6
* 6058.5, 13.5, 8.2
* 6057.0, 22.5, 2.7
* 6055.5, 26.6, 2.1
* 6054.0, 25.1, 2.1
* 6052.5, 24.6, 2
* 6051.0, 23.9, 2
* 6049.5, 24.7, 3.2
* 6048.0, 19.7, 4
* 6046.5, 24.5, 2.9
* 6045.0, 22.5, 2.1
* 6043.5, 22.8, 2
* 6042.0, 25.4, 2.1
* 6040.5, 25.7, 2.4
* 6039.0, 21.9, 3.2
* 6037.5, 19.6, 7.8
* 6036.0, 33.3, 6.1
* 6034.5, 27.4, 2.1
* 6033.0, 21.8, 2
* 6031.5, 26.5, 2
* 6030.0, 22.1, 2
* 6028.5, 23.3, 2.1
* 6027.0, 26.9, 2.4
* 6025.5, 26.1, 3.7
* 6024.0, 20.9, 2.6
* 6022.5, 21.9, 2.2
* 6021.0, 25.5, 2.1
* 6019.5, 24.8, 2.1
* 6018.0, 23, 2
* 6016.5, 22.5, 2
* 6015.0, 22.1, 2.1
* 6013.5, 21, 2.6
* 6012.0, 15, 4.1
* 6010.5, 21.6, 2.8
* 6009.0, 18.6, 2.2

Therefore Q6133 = 1.0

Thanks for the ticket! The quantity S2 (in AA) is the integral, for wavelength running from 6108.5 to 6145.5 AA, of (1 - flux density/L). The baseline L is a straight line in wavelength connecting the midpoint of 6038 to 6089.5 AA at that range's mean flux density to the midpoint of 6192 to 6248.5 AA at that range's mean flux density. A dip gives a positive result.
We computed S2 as -0.98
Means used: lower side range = 23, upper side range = 23.3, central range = 23.7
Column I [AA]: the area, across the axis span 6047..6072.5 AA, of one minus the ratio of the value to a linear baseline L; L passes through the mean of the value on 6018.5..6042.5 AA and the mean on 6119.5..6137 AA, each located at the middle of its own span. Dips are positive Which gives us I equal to 1.6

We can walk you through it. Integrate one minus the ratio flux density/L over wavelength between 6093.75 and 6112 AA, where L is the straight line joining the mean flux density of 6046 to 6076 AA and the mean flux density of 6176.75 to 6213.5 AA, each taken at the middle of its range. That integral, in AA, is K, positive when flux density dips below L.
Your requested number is -0.82 AA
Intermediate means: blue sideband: 22.7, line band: 23.9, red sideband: 23.1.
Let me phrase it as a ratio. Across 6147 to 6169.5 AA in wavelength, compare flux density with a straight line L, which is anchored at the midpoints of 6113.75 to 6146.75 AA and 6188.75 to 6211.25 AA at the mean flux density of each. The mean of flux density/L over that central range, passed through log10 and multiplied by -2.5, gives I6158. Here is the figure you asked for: 0.05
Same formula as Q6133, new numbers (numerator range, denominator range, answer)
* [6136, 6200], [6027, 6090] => 1.02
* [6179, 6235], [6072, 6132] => 1.01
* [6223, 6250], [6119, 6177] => 1.02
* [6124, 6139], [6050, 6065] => 1.03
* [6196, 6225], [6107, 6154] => 1.01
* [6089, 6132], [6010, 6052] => 1.05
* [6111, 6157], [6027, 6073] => 1.06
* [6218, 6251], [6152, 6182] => 1.06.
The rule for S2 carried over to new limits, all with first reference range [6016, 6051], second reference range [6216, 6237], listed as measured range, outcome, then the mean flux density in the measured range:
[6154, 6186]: 1.60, 22.1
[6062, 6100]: 0.53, 23.5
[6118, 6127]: -0.34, 24.5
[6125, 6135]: 0.32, 22.8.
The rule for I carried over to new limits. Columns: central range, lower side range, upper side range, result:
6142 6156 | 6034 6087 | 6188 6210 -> -0.71 AA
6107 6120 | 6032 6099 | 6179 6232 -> -0.23 AA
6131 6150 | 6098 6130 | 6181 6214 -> -0.36 AA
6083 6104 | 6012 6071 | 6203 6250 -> -1.14 AA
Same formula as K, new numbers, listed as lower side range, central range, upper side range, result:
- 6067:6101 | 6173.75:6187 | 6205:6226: 0.7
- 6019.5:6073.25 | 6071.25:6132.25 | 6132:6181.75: -1.1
